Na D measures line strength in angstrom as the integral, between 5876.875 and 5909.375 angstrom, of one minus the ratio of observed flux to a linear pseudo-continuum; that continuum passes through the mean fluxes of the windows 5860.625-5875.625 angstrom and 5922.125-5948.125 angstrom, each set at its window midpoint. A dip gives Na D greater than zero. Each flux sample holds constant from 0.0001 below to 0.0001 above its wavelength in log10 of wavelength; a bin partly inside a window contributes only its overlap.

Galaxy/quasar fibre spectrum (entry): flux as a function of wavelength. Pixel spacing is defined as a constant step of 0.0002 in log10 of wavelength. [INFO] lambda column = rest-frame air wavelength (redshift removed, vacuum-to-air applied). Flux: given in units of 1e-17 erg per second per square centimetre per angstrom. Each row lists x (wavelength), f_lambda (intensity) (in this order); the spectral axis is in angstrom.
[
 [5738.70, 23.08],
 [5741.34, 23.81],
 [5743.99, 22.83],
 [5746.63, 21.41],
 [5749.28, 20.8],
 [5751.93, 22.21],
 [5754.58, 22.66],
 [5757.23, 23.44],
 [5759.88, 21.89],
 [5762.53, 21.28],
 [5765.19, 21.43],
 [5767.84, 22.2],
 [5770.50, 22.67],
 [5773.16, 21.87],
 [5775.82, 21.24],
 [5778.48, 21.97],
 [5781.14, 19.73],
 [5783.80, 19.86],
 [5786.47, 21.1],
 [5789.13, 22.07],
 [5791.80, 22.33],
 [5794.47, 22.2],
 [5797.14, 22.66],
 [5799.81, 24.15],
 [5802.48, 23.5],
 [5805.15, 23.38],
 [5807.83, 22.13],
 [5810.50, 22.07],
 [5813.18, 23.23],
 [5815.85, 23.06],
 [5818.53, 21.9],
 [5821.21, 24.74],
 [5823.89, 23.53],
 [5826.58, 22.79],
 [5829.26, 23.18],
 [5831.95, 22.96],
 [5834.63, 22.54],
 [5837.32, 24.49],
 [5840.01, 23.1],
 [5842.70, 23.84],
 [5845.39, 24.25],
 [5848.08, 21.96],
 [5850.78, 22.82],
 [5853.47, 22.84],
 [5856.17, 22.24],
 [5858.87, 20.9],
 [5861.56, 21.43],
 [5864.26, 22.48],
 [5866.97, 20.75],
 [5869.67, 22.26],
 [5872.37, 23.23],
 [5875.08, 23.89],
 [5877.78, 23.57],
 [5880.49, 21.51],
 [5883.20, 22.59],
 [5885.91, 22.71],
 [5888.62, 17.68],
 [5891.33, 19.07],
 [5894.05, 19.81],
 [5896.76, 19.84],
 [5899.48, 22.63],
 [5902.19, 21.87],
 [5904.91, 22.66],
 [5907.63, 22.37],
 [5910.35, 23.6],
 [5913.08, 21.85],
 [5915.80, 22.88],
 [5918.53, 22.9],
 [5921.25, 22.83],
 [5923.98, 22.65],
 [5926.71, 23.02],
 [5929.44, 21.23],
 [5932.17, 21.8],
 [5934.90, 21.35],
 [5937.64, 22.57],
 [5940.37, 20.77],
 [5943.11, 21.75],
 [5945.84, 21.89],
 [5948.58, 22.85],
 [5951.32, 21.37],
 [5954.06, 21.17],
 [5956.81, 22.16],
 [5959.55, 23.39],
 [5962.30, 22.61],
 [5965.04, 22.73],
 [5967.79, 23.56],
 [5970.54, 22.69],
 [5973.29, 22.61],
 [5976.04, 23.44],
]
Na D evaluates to 1.2 angstrom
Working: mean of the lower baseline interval 22.3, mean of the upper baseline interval 21.9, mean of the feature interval 21.4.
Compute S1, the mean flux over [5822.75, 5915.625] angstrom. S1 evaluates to 22.3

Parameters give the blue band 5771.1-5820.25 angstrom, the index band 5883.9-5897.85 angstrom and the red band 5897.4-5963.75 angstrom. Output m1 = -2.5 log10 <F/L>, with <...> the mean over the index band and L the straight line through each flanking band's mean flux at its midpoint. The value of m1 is 0.12 mag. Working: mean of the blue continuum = 22.2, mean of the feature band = 20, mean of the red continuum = 22.2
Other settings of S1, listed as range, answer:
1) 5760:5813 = 22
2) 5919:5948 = 22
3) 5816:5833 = 23.2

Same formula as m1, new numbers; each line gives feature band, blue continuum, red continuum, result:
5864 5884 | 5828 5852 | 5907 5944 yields 0.02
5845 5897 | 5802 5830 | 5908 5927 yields 0.05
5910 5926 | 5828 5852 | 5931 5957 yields -0.03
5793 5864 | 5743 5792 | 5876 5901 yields -0.07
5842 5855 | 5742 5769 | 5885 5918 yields -0.07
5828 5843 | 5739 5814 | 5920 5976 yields -0.05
